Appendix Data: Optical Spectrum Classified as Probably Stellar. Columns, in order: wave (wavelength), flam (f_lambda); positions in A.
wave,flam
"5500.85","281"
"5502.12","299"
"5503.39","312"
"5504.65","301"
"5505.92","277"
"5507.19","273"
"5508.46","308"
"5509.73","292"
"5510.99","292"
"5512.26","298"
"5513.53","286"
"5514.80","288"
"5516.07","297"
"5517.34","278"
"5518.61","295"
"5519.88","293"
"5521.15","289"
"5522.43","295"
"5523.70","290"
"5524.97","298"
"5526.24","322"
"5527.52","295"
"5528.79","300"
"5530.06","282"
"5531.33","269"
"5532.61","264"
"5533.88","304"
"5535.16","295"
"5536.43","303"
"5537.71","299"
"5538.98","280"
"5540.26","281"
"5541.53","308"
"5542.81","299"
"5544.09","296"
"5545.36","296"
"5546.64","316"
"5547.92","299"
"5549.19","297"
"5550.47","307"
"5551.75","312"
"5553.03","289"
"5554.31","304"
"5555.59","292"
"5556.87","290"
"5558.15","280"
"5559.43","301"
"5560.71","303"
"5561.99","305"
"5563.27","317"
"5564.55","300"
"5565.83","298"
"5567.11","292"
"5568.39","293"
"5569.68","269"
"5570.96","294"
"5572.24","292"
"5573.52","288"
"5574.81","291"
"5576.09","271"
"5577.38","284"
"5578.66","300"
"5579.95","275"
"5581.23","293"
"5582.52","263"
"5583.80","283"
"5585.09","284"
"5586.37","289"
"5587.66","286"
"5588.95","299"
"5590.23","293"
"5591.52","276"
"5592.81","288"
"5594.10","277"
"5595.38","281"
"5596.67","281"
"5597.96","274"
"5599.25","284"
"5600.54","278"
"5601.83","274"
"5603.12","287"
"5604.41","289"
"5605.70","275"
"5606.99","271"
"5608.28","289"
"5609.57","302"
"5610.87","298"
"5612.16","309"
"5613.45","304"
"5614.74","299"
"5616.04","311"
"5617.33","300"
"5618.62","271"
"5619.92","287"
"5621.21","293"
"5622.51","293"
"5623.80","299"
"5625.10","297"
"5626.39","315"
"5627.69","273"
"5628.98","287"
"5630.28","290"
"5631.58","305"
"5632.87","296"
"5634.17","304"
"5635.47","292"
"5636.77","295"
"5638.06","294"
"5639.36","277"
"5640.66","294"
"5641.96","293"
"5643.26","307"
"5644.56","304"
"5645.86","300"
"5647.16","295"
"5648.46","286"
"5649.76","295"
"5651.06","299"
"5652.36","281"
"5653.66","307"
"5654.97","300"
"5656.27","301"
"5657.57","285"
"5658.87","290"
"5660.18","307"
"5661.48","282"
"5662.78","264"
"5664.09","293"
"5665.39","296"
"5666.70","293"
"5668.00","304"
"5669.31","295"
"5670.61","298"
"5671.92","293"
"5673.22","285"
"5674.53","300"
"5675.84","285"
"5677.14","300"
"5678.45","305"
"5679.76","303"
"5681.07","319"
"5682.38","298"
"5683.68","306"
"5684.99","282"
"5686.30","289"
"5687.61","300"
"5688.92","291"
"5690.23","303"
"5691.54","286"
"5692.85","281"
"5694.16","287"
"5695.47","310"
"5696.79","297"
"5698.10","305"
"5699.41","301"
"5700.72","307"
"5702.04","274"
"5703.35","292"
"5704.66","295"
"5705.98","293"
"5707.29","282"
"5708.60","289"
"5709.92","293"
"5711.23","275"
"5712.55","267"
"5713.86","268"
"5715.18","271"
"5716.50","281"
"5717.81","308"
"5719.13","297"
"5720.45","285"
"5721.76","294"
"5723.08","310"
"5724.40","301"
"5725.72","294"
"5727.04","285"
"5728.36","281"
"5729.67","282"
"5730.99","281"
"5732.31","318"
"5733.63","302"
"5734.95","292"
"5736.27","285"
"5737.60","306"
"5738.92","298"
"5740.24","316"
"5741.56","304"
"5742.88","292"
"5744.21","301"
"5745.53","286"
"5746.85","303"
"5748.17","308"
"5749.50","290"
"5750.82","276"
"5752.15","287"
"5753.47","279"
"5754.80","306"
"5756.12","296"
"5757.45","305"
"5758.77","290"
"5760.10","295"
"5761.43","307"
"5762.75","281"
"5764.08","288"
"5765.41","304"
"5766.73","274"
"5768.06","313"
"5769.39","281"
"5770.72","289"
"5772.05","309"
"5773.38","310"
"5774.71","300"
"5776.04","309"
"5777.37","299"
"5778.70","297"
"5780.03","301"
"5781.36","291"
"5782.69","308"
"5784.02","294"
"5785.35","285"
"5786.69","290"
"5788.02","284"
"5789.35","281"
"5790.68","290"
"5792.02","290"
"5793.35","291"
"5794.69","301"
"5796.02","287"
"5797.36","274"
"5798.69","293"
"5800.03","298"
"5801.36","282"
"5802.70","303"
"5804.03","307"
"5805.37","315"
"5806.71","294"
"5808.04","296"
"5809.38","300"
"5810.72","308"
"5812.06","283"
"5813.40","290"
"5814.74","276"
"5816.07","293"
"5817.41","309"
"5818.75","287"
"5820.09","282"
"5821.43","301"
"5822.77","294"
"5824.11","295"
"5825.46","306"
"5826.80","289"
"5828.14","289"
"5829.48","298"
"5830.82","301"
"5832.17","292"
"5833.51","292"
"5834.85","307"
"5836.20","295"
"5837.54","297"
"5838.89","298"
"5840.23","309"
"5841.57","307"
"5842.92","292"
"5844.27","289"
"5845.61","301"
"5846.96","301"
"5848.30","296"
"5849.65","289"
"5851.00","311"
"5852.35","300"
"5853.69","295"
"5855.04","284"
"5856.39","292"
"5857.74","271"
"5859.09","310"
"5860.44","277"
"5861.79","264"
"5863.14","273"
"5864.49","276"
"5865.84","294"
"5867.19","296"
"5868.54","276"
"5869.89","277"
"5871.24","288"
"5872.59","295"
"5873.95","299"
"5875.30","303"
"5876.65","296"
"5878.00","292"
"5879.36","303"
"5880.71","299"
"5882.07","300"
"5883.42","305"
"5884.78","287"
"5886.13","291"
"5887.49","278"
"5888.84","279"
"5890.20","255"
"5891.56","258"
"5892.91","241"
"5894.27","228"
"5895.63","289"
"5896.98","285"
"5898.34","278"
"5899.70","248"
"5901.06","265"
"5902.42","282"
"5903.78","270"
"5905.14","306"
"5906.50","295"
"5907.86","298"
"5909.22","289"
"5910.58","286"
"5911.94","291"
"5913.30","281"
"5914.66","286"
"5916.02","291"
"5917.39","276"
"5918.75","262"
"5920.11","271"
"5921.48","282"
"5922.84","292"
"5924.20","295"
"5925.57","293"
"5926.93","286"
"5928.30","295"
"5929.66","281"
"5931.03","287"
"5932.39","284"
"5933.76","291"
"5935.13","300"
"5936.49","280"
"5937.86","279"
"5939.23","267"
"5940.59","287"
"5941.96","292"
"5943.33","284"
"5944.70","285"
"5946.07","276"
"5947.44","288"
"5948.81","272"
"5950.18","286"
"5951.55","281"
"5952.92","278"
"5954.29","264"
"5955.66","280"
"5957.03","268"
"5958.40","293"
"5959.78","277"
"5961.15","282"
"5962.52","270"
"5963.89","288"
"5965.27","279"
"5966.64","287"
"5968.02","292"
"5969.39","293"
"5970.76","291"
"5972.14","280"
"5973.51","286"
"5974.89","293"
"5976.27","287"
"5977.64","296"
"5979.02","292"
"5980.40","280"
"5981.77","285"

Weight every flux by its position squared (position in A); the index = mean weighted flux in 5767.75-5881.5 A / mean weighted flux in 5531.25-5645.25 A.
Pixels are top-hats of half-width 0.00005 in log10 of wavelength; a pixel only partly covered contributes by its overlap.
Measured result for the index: 1.1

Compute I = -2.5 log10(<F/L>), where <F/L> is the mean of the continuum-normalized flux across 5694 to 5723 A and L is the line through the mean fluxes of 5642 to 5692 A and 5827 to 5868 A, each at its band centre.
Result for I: 0.02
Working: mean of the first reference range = 295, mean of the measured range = 290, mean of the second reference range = 293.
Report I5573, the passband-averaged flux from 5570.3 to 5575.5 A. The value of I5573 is 291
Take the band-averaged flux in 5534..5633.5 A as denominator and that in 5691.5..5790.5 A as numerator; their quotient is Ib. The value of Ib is 1.01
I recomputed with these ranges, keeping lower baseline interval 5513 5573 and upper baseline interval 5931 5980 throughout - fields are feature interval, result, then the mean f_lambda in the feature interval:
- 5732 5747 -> -0.04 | 300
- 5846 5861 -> -0.03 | 293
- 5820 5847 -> -0.04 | 297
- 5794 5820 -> -0.02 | 294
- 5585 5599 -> 0.03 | 284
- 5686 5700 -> -0.02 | 296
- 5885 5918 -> 0.03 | 277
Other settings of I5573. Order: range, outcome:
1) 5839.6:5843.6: 302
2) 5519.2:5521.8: 290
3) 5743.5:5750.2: 297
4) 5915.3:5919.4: 276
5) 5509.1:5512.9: 295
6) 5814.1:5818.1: 293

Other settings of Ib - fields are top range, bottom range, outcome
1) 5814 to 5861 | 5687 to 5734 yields 1.01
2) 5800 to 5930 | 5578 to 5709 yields 0.99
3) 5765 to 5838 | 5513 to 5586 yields 1.01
